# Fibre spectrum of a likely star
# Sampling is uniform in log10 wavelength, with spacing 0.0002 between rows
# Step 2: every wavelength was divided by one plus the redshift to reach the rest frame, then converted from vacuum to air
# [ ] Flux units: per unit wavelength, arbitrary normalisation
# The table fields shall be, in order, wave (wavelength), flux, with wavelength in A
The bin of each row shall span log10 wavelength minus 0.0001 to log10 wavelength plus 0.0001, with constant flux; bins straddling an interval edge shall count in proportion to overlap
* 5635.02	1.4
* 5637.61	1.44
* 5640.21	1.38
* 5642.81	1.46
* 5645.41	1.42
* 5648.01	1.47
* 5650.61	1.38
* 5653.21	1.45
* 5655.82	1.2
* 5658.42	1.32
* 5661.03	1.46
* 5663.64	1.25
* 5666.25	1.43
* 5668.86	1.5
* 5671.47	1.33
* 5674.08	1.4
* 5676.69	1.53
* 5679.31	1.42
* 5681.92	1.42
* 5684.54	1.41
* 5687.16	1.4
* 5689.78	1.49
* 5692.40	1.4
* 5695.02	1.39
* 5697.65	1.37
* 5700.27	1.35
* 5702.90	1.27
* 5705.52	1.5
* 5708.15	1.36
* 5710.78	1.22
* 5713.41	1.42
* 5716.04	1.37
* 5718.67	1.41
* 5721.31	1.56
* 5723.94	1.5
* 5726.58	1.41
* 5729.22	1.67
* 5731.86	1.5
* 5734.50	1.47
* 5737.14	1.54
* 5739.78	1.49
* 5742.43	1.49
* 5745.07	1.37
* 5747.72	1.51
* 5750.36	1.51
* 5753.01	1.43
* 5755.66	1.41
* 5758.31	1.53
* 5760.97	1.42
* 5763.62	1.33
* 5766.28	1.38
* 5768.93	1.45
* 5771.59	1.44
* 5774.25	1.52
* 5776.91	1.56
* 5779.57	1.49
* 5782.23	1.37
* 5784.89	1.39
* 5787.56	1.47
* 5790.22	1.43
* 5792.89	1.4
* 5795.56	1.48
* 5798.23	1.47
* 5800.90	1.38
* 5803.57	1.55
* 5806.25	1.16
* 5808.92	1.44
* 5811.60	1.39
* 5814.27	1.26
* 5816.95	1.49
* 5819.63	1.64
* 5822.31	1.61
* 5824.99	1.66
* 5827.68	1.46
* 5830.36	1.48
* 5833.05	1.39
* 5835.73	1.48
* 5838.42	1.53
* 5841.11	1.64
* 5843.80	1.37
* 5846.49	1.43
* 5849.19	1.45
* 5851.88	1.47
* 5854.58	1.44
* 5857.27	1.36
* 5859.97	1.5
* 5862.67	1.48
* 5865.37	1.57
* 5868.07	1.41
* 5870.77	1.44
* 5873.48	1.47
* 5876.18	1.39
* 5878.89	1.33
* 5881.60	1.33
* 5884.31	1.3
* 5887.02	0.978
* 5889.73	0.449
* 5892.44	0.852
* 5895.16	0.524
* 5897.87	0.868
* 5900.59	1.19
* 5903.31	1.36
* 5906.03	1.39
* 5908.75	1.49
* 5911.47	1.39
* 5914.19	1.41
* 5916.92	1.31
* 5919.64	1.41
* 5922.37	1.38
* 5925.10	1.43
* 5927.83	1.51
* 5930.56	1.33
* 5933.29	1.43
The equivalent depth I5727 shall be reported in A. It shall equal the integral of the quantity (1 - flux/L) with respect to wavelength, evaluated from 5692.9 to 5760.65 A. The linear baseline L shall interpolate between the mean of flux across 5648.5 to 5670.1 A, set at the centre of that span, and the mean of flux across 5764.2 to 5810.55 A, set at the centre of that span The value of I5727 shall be -1.7 A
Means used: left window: 1.38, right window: 1.43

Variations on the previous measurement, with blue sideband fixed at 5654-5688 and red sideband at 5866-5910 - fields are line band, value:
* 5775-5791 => -2.2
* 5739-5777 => -4.3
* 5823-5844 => -4.8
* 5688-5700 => -0.3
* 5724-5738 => -1.9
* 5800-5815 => -1.3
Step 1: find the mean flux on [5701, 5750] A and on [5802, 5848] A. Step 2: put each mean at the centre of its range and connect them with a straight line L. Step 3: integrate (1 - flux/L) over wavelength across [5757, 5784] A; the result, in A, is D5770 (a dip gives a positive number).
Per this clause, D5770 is 0.2 A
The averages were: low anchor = 1.45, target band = 1.45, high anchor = 1.47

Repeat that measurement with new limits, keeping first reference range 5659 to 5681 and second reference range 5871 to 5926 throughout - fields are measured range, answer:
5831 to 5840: -1.4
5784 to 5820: -3.4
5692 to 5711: 0.3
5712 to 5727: -0.8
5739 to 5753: -1.3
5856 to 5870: -2.4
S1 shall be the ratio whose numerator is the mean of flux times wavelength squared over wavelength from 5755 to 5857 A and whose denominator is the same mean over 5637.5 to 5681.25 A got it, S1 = 1.1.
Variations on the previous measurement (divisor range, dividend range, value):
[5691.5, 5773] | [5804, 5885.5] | 1.05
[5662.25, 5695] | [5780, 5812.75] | 1.04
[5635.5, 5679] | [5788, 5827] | 1.09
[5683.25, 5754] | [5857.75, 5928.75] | 0.94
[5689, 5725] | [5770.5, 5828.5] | 1.08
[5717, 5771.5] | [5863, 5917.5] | 0.88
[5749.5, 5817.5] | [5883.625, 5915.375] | 0.80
